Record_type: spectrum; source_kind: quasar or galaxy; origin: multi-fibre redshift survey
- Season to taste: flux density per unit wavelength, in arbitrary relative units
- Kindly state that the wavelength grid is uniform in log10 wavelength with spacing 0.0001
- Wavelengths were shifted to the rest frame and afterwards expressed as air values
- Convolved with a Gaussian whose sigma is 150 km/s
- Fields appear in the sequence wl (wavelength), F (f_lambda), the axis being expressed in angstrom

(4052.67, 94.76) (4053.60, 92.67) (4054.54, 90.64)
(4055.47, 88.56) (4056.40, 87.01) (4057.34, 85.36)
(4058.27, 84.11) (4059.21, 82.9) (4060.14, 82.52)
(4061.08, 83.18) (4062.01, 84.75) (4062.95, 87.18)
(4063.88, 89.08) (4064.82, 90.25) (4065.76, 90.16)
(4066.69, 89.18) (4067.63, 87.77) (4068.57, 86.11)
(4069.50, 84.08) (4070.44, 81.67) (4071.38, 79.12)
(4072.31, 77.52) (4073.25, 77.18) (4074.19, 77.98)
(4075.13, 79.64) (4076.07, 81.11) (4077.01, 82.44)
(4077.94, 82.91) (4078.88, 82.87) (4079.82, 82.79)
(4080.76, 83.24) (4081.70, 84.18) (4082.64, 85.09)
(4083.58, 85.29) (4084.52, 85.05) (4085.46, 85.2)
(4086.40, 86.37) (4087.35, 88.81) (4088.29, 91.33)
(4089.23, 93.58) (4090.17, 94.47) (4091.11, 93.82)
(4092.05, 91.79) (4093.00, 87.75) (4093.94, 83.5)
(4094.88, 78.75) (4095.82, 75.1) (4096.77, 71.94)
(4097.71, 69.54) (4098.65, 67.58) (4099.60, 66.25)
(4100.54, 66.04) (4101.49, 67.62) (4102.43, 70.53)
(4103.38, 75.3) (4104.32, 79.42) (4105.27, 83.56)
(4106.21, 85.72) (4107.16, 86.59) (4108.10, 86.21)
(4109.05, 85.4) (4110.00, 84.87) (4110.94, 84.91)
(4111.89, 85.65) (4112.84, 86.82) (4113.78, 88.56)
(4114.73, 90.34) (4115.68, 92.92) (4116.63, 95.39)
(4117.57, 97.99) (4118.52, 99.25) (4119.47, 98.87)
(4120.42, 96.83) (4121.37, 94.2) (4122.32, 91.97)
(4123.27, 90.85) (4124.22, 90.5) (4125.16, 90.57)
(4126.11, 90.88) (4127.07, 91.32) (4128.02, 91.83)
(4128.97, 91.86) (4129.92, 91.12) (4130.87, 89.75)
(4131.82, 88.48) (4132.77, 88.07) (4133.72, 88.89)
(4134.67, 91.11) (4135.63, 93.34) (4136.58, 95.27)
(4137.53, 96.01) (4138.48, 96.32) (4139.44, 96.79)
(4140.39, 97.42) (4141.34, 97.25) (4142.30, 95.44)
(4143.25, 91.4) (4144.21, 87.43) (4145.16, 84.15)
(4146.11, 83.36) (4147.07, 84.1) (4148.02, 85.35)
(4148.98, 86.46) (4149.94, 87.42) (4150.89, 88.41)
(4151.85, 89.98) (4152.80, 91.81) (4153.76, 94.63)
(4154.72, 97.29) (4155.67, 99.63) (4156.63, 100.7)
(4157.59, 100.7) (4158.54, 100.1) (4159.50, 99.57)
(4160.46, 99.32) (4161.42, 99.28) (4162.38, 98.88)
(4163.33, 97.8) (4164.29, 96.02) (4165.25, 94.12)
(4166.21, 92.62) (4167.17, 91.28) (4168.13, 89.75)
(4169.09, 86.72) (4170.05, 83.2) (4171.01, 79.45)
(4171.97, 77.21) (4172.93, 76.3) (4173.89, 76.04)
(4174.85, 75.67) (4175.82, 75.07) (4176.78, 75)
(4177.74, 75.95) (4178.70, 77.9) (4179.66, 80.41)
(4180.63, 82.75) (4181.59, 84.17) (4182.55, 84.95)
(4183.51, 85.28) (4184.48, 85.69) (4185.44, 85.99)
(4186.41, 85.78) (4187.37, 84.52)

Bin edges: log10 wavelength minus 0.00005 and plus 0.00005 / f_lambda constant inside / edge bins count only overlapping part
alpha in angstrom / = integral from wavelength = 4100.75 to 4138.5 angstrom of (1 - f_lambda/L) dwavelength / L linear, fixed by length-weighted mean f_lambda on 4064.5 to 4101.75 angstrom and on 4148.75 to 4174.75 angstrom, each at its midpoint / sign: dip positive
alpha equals -1.0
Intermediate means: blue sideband 82.4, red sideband 91.5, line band 88.9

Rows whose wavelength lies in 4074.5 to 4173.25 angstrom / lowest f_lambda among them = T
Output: 66.04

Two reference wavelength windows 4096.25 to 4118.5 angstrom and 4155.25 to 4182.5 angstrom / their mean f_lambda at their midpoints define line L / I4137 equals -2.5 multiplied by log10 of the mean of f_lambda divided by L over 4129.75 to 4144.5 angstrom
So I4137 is -0.10 mag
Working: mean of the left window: 81.6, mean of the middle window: 92.9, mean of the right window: 88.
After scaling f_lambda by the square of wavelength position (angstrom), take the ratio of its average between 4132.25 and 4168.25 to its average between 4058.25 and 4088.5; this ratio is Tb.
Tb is 1.15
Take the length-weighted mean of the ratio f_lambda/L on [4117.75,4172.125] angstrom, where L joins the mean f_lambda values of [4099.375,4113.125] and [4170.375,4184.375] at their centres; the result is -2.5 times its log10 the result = -0.16 mag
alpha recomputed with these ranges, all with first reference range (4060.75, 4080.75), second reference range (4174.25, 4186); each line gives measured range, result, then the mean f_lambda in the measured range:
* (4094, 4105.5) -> 1.4 angstrom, 72.8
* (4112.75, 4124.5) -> -1.6 angstrom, 93.7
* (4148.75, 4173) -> -3.4 angstrom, 92.6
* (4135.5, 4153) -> -2.0 angstrom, 90.9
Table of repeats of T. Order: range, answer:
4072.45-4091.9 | 77.18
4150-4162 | 88.41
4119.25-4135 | 88.07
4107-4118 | 84.87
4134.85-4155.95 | 83.36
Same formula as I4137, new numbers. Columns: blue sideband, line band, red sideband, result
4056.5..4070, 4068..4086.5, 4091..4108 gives 0.005 mag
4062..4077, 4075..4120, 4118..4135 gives 0.048 mag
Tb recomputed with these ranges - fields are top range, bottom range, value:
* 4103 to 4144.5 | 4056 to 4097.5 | 1.10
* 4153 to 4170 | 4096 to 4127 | 1.16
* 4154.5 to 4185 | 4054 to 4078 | 1.10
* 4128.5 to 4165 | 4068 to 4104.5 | 1.18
